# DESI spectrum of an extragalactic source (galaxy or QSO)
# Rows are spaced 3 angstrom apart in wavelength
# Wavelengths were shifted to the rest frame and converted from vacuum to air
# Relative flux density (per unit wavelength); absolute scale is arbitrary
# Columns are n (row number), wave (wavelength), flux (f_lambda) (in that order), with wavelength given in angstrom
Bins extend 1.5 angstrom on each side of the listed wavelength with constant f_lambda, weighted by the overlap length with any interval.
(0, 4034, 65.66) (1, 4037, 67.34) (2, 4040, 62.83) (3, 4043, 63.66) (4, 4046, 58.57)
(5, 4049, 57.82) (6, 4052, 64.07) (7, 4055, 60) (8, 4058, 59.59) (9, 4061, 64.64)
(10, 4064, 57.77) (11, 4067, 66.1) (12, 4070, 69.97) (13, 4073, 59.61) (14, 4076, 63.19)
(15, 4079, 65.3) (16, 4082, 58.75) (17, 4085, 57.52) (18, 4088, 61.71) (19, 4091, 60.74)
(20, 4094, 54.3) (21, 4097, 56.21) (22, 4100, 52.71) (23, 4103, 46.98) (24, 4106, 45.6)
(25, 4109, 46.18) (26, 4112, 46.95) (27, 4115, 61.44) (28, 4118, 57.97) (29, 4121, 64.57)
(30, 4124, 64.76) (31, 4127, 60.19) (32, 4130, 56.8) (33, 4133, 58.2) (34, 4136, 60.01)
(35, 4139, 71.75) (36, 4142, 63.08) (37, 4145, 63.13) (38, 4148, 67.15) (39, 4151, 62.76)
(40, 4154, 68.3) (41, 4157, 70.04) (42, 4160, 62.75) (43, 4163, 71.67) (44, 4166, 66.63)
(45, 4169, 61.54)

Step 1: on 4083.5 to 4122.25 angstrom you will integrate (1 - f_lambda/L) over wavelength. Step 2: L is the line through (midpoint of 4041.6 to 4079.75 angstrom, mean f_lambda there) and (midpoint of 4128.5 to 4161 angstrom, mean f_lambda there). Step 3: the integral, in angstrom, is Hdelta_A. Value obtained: 5.1 angstrom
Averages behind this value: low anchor 62.3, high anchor 64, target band 54.8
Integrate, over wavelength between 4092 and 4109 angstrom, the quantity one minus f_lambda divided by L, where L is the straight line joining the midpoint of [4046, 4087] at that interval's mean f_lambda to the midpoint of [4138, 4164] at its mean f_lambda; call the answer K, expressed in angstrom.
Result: 3.4 angstrom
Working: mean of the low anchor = 61.7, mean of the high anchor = 66.5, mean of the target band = 51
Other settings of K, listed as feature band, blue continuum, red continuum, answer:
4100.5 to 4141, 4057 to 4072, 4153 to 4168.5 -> 5.47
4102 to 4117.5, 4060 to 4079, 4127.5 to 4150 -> 3.21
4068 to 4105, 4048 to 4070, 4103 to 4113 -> -3.82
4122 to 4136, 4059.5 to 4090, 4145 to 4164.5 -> 1.12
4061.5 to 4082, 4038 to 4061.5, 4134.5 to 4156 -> -0.35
